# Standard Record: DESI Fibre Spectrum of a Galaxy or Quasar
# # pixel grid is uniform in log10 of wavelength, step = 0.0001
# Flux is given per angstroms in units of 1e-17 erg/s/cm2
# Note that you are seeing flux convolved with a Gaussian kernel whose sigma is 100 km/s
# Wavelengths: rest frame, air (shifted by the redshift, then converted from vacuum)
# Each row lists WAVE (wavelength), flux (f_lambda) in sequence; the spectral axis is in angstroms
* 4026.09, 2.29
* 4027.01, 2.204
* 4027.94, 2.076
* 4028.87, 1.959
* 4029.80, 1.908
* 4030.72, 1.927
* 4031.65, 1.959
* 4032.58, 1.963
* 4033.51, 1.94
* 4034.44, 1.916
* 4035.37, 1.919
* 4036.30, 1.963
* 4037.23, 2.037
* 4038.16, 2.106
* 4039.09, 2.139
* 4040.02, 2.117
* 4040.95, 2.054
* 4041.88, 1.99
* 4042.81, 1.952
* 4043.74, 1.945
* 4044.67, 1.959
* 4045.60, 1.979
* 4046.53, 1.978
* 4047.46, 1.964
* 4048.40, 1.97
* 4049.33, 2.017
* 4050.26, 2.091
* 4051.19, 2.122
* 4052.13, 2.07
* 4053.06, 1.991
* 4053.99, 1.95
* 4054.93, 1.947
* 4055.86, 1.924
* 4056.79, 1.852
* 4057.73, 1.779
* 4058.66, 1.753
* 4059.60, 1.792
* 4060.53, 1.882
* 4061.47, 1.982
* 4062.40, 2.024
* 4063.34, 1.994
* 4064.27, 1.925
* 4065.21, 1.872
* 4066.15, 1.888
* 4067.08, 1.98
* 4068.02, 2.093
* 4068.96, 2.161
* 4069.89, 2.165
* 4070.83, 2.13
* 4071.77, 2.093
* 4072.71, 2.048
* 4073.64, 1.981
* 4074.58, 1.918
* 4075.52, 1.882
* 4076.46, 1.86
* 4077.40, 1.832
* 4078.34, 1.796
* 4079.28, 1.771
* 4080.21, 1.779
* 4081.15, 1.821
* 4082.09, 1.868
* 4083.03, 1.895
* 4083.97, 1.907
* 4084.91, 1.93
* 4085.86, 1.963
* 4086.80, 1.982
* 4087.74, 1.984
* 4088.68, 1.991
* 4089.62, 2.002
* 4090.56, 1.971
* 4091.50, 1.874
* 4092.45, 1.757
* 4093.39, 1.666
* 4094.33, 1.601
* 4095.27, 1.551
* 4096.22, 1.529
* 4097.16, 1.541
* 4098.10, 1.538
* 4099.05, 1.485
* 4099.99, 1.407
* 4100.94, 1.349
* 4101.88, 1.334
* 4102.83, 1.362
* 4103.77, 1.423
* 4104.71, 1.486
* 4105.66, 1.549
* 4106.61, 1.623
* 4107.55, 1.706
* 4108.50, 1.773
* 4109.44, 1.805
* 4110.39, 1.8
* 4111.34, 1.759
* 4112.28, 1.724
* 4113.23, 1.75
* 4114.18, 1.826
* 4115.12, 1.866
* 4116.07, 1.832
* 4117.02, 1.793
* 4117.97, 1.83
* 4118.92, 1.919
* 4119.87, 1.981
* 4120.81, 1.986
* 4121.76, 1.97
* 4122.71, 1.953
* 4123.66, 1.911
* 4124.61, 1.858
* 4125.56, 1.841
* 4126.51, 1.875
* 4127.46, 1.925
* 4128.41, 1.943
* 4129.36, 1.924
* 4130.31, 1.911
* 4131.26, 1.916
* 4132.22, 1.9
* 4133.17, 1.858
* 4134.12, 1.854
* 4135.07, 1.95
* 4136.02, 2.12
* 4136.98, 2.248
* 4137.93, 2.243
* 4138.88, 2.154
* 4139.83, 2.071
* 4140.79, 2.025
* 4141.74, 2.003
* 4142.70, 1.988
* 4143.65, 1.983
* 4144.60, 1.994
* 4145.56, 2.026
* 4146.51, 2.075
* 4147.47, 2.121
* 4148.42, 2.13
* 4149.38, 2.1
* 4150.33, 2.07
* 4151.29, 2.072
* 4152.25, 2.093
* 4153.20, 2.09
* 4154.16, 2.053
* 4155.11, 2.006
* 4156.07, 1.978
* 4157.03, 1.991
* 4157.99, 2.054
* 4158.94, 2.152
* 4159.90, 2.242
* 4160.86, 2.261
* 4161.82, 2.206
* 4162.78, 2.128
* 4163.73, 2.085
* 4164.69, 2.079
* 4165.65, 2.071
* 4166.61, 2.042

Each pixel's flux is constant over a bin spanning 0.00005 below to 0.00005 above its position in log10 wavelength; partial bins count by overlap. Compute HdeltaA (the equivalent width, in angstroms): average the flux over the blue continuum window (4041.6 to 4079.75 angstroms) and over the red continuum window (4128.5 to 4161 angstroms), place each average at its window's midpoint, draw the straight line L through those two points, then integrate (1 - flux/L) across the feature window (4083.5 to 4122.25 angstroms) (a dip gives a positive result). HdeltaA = 5.2 angstroms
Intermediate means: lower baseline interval 1.96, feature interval 1.73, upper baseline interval 2.05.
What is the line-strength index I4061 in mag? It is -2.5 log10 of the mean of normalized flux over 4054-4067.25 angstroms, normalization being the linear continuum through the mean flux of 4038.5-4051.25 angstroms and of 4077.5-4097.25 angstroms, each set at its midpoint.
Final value 0.03 mag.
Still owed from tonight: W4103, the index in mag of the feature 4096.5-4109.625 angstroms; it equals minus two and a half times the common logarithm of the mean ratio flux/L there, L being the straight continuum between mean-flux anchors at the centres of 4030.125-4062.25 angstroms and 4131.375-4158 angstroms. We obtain 0.30 mag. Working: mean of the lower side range 1.97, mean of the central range 1.52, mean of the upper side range 2.04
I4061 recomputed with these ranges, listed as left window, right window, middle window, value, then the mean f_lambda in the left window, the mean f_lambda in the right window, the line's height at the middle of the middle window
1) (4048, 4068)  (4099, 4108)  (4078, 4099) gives -0.11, 1.95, 1.47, 1.63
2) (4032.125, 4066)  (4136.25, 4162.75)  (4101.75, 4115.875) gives 0.22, 1.97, 2.09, 2.04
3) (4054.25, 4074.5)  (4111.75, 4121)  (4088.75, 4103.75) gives 0.18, 1.96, 1.85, 1.89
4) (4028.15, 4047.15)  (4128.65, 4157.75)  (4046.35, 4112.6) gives 0.10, 1.99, 2.03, 2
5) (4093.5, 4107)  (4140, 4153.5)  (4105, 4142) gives -0.07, 1.49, 2.05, 1.77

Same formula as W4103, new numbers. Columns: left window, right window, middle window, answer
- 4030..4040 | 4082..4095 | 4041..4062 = 0.00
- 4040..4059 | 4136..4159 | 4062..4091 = 0.03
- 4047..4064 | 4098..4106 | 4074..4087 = -0.12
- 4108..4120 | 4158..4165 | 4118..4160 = -0.01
